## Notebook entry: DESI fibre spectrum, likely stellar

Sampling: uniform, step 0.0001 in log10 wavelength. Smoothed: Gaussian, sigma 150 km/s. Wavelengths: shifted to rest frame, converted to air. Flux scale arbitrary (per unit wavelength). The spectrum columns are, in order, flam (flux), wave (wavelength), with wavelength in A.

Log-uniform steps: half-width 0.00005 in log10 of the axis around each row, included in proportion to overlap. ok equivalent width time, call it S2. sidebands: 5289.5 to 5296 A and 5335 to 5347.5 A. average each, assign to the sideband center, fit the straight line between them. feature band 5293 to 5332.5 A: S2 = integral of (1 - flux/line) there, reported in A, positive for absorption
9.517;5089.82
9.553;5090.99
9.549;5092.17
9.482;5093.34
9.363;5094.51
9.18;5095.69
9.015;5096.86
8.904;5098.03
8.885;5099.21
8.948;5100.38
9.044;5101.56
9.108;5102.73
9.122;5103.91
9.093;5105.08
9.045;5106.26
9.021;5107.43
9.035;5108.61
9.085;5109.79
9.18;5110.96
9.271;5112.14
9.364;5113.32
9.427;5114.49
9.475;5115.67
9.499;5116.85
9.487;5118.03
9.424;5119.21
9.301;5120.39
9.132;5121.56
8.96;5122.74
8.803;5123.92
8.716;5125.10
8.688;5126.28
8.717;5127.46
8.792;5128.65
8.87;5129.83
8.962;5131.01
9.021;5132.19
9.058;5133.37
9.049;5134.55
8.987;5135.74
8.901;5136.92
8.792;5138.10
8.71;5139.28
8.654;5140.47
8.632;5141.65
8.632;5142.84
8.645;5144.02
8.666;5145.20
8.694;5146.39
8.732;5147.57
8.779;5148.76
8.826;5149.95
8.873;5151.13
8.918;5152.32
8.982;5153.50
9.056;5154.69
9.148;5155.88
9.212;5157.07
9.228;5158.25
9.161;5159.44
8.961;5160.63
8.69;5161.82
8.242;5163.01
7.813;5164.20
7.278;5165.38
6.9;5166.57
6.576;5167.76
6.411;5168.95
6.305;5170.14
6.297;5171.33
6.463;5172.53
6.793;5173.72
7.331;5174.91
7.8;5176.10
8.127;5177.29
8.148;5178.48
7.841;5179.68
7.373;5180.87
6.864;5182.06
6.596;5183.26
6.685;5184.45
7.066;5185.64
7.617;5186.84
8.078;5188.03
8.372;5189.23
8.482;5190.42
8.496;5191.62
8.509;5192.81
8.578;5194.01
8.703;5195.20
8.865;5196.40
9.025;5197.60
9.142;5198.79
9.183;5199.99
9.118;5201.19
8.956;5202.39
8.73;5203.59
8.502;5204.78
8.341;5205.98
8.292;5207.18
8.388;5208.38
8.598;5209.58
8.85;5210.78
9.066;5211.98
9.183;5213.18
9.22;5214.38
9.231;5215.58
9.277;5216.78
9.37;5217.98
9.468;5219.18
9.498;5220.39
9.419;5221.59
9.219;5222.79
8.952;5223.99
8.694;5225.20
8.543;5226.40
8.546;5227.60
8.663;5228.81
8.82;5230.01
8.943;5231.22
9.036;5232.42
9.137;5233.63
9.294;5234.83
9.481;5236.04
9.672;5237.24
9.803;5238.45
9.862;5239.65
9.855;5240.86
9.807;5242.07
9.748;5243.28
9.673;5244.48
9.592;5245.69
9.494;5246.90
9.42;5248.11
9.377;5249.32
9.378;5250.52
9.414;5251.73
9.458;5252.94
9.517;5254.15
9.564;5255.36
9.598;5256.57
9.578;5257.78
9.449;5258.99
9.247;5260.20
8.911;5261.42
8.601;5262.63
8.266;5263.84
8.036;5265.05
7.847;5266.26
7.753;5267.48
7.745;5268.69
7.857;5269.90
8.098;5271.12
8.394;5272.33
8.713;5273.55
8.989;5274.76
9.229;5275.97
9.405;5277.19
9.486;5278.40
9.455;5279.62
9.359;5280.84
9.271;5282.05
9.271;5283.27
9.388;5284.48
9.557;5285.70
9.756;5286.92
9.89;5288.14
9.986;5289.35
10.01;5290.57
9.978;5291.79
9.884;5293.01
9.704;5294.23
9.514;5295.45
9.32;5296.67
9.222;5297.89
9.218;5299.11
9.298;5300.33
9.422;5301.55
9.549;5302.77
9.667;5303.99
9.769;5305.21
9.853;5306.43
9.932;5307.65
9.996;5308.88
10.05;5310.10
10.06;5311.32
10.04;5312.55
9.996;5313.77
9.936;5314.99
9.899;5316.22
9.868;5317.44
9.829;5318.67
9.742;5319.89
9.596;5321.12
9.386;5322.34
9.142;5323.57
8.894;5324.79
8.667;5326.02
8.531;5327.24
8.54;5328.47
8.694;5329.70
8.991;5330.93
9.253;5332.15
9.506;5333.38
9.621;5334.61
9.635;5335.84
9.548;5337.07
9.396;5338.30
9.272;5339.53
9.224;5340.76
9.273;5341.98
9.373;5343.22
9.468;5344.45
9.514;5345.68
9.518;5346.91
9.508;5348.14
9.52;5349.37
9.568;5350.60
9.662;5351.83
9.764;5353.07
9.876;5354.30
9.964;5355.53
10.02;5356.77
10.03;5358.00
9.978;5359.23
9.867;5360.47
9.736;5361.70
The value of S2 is 0.7 A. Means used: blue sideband 9.82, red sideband 9.42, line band 9.5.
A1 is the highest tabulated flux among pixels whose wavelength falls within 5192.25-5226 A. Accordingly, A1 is 9.498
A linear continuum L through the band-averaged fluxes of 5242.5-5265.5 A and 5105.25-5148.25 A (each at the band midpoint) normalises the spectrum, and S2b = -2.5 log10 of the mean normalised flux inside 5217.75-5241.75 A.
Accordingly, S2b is 0.00 mag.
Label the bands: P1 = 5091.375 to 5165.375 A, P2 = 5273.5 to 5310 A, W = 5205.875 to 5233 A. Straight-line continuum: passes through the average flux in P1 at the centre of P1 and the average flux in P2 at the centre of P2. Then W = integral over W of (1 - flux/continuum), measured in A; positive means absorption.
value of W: 1.0 A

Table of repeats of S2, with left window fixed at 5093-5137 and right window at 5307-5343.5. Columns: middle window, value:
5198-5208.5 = 0.6 A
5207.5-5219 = 0.3 A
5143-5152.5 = 0.4 A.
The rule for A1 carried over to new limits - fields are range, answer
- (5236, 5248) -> 9.862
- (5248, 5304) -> 10.01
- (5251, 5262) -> 9.598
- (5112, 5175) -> 9.499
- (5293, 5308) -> 9.932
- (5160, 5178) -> 8.961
